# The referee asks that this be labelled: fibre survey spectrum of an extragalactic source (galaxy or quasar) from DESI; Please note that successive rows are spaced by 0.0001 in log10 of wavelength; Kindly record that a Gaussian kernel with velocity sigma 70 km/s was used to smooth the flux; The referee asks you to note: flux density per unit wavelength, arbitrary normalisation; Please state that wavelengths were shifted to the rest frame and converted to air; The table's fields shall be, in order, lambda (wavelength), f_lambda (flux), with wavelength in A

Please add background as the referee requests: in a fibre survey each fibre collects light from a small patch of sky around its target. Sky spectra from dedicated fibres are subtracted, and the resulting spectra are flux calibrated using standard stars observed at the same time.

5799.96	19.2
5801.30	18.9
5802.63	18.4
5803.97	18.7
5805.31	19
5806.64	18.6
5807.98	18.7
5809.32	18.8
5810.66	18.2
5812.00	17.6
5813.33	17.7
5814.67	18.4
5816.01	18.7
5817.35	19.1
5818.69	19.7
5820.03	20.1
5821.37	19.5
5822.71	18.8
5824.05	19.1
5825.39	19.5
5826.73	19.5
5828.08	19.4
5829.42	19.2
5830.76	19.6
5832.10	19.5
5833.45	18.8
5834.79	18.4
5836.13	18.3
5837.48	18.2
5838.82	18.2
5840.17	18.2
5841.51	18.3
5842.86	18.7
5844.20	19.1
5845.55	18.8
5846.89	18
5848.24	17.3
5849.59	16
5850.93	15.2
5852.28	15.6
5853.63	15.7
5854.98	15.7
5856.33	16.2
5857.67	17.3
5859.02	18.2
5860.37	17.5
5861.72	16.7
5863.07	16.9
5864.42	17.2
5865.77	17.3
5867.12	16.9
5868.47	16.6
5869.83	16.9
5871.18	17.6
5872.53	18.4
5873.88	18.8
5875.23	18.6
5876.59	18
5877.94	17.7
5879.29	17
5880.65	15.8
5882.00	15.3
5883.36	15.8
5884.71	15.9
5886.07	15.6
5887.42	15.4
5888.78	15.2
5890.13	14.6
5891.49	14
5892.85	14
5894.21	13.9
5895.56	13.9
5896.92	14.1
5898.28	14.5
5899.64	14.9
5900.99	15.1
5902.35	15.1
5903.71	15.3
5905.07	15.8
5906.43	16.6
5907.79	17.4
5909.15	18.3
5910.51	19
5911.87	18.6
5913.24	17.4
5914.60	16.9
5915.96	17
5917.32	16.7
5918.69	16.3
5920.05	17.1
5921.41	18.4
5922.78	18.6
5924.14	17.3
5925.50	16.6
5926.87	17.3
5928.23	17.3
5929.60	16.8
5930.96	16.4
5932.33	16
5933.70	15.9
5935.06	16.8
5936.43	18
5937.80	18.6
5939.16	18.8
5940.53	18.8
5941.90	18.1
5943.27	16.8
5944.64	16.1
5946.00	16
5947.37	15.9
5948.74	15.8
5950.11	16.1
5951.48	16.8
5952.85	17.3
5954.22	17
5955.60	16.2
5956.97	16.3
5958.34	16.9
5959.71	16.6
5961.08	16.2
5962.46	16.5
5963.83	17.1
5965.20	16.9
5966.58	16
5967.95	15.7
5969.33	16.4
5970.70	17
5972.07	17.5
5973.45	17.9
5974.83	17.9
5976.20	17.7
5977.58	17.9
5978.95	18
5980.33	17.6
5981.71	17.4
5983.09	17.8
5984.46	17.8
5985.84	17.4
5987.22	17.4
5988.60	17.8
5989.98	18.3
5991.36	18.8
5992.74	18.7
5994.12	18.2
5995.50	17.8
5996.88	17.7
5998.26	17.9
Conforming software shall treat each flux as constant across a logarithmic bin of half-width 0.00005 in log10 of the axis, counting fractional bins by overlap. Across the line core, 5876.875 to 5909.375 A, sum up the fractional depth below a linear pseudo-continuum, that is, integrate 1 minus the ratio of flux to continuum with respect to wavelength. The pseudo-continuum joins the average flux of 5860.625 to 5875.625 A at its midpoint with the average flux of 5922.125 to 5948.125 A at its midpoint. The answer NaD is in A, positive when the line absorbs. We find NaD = 3.5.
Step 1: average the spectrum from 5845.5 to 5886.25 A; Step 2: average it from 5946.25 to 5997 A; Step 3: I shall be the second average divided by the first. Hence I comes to 1.02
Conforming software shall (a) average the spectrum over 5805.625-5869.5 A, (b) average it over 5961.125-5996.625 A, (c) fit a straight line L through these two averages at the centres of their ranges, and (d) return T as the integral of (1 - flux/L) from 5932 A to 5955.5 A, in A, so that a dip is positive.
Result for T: 0.85 A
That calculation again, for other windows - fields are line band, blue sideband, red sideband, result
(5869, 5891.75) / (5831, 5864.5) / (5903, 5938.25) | 1.08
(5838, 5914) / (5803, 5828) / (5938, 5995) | 6.70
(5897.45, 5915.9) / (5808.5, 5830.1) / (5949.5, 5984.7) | 1.32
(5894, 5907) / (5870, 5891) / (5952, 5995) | 1.42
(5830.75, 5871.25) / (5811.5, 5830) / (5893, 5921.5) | 1.31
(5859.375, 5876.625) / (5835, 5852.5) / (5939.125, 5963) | 0.04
